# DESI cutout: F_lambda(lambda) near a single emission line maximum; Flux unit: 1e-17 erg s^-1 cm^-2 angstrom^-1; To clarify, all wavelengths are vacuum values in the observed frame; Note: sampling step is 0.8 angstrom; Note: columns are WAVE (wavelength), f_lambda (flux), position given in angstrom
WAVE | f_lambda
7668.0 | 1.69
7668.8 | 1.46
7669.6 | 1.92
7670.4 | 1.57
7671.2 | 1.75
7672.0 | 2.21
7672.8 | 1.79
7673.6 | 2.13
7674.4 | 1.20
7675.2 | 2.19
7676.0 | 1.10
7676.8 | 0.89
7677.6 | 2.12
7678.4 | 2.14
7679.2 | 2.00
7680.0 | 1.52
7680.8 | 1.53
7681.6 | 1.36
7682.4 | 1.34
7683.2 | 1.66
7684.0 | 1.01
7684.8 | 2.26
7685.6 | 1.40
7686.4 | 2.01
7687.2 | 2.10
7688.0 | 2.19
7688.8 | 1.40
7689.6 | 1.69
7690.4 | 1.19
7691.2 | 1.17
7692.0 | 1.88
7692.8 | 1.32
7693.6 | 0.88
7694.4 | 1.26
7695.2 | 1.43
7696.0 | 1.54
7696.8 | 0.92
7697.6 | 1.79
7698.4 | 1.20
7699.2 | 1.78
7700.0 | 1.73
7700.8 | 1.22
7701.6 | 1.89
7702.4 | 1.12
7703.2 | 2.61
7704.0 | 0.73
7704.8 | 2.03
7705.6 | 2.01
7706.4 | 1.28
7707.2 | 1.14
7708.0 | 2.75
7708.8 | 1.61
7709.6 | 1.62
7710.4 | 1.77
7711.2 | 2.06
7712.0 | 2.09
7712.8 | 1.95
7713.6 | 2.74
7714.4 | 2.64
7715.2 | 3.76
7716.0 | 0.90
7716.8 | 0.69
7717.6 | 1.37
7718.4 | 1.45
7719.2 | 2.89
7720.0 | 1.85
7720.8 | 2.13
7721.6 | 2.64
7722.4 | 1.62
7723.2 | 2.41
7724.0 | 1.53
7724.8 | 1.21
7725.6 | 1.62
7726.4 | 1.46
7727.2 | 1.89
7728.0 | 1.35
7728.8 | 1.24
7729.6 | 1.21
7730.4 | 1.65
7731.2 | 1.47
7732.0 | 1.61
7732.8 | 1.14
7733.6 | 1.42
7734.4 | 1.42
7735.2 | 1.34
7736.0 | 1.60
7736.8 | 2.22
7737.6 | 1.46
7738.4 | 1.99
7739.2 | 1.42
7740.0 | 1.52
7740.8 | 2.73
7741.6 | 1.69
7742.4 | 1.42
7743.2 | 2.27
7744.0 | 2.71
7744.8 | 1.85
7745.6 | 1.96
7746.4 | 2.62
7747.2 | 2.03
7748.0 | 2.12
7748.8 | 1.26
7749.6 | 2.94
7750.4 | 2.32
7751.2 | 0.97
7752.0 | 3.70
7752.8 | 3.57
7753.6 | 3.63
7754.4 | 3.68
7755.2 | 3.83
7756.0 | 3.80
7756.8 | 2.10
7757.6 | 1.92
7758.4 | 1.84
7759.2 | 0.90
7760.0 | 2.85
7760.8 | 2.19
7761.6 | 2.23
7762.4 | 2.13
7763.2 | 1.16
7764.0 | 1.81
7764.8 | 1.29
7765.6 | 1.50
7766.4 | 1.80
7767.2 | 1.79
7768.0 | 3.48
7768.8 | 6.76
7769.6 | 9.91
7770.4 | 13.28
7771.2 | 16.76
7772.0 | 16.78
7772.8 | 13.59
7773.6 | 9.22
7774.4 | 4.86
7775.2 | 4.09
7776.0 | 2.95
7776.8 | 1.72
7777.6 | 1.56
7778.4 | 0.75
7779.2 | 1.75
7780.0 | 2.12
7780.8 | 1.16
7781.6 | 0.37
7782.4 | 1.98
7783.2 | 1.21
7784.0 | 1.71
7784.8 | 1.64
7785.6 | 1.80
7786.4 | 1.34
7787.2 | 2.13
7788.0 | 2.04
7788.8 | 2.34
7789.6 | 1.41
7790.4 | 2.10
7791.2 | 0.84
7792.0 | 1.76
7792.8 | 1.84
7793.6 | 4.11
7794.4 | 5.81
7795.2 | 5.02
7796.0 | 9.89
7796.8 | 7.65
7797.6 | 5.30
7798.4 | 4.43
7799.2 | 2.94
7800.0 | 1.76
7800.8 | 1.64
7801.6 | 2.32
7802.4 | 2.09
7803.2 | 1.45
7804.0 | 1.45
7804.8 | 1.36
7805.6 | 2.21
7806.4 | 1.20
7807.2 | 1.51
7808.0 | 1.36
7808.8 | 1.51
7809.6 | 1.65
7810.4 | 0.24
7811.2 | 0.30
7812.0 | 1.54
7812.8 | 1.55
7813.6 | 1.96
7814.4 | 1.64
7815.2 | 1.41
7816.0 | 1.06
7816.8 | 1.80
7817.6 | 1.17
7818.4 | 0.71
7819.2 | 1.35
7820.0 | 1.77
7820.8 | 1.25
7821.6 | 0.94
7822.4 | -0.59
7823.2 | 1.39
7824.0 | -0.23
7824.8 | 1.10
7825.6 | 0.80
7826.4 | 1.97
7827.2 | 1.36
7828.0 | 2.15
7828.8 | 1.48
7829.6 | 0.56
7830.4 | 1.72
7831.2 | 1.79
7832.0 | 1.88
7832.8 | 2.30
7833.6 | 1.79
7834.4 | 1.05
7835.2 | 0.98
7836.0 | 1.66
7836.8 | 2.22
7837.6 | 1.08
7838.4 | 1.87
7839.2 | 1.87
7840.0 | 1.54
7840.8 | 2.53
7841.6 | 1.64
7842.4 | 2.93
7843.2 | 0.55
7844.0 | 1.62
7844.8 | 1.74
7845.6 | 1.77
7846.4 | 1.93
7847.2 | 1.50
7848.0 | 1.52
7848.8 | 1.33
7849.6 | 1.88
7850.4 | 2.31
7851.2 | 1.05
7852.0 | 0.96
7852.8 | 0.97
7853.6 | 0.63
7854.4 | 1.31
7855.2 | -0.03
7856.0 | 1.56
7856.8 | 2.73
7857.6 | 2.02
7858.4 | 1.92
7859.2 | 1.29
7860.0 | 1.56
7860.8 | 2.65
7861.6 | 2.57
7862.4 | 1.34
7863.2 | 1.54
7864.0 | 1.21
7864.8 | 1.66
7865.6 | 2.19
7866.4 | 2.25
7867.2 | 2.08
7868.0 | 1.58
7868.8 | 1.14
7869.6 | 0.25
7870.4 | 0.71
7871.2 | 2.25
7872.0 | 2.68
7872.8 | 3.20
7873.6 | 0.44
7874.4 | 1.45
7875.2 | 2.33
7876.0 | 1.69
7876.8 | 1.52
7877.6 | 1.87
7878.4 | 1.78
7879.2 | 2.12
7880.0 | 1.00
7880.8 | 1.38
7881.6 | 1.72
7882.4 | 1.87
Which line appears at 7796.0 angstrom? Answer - [N II] 6583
